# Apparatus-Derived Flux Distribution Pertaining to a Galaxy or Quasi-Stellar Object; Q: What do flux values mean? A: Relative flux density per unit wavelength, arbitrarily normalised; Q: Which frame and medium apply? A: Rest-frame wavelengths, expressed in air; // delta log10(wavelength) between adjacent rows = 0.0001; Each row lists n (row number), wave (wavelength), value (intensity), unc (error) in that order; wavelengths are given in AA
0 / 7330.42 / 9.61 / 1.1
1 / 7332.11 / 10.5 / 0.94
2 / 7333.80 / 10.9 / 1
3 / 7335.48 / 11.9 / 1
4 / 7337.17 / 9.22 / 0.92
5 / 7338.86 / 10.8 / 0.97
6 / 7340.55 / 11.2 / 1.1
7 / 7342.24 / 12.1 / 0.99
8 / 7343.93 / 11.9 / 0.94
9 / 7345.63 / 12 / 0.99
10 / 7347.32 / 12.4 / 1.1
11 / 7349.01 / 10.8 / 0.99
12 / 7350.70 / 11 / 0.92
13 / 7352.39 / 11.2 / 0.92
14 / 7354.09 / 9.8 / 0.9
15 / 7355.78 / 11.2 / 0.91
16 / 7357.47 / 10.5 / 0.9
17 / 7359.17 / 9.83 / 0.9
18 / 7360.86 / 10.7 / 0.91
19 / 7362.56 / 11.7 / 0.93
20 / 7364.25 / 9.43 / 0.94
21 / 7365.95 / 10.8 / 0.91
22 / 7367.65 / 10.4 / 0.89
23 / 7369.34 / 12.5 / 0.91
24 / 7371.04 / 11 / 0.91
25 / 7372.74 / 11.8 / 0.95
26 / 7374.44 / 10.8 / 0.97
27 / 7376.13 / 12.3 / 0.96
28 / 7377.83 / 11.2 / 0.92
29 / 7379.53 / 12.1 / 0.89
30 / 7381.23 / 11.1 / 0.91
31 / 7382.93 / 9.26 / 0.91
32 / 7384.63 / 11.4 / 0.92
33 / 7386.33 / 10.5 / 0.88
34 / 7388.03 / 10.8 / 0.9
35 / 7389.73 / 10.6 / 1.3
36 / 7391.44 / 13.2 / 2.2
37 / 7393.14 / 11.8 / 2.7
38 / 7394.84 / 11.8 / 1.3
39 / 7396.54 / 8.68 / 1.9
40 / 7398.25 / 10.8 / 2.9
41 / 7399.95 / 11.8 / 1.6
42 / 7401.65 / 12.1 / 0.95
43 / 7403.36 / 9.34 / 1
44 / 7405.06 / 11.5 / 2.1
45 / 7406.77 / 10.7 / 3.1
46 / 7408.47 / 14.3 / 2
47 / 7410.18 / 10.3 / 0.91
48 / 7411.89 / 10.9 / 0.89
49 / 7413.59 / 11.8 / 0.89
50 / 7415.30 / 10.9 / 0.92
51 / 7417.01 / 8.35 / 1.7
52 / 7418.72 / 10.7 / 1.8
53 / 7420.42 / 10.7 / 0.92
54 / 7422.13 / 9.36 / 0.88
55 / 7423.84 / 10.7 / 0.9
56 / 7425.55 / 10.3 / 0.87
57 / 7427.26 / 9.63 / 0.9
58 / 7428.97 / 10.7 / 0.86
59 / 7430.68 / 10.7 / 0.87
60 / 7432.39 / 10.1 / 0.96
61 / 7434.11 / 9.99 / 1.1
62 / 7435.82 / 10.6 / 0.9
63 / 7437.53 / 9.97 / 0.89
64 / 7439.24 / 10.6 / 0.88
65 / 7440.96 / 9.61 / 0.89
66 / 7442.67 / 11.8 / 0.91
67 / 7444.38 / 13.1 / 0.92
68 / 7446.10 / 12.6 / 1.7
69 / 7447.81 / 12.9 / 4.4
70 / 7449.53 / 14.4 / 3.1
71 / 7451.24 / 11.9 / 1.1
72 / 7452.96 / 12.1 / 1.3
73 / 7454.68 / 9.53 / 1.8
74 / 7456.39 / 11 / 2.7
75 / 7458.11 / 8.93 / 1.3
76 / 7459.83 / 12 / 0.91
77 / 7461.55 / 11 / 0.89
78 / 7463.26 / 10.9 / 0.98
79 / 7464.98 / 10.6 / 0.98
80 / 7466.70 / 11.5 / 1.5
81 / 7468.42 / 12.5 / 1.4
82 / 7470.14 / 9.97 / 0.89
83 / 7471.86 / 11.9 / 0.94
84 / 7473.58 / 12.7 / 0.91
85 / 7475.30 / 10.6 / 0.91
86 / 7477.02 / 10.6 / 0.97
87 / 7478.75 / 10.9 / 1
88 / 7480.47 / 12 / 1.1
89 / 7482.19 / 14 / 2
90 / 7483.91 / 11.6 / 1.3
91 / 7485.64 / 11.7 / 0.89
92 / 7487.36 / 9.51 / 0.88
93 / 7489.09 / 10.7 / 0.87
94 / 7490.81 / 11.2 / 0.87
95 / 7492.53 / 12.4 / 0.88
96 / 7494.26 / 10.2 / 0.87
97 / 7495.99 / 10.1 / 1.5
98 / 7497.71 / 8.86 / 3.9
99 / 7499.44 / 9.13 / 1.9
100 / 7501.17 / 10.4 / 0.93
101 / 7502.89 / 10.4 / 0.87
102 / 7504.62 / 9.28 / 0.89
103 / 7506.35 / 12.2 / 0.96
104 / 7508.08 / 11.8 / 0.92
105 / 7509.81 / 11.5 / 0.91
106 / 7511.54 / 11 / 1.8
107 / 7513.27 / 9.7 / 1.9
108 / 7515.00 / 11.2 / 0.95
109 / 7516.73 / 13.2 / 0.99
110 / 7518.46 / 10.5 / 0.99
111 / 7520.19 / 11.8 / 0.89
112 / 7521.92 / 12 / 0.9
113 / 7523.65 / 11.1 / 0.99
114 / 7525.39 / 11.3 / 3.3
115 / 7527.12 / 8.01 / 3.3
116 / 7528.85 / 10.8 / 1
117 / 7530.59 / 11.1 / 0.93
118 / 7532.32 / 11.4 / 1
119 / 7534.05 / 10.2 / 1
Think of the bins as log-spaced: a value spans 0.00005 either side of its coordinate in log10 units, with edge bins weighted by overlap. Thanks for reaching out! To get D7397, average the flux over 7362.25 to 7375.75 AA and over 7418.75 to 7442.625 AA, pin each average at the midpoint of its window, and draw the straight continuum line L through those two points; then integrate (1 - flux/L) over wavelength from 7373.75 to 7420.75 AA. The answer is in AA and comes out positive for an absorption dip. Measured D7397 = -1.5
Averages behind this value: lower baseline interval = 11.1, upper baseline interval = 10.3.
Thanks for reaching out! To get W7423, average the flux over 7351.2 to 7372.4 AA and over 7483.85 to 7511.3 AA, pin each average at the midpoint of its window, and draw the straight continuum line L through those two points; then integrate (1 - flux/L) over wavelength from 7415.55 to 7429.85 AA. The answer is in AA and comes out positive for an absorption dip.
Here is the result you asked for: 0.8 AA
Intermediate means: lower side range 10.8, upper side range 10.7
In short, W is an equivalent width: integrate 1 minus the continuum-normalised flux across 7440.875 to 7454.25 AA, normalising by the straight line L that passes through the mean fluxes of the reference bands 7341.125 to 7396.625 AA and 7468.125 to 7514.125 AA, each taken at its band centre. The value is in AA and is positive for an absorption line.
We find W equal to -1.6 AA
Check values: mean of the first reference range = 11.1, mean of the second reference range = 11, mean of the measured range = 12.4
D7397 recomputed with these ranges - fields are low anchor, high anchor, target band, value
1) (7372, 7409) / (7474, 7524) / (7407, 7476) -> 0.6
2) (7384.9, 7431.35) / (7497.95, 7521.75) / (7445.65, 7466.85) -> -1.1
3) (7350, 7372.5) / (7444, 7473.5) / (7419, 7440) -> 2.0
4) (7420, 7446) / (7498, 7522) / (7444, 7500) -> -2.9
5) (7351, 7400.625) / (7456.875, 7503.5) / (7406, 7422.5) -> 0.2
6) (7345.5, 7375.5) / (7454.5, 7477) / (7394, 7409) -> -0.2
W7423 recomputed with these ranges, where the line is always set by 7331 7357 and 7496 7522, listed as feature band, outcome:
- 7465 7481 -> -0.7 AA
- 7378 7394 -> -0.2 AA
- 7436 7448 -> -0.5 AA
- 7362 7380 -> -0.3 AA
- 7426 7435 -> 0.6 AA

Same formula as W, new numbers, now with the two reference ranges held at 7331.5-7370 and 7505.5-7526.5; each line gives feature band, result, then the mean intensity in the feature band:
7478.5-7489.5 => -0.2 AA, 11.6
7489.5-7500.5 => 1.0 AA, 10.3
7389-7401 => -0.2 AA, 11.3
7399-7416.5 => -0.3 AA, 11.3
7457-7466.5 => 0.4 AA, 10.7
